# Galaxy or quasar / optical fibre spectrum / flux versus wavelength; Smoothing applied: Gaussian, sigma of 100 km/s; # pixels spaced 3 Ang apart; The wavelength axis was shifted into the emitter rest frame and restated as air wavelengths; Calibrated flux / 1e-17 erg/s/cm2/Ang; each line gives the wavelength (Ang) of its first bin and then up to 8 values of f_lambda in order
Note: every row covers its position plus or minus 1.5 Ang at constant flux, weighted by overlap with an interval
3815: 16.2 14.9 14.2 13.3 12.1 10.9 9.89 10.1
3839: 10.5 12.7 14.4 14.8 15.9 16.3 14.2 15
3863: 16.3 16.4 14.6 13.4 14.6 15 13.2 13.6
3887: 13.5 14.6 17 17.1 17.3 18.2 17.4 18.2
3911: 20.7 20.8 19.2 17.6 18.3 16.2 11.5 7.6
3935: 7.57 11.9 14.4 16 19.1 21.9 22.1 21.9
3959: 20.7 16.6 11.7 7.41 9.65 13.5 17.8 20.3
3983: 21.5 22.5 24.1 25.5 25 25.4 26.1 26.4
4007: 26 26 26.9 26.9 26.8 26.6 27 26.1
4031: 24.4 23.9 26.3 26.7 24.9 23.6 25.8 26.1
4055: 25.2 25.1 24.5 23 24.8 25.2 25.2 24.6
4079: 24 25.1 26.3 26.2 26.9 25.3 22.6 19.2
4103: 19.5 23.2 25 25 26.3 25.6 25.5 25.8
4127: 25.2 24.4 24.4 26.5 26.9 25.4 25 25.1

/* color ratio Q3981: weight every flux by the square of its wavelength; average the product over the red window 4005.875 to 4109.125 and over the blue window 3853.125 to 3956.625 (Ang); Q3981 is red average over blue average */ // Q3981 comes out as 1.68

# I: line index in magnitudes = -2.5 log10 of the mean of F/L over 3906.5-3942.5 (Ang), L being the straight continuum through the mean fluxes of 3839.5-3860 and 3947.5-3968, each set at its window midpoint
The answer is 0.11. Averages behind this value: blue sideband 14.5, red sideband 18.3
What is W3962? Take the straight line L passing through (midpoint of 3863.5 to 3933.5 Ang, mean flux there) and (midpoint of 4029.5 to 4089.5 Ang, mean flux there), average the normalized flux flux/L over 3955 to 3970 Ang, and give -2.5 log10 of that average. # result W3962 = 0.264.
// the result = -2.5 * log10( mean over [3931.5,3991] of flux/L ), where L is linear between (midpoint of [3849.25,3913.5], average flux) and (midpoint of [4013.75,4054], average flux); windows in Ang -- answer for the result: 0.26 mag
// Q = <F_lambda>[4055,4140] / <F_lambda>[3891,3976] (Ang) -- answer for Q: 1.5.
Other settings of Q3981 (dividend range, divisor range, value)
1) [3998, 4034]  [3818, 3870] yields 2.09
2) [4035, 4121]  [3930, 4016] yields 1.35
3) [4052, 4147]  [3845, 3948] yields 1.77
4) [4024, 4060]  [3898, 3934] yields 1.61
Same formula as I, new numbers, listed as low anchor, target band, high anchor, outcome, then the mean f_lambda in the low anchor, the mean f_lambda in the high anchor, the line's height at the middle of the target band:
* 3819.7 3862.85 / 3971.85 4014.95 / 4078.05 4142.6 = -0.17 mag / 13.3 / 24.7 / 19.7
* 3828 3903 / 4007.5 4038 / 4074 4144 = -0.23 mag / 14.3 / 24.7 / 21.1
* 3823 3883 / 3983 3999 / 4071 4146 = -0.22 mag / 13.7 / 24.8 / 19.7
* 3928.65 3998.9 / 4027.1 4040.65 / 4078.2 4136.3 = -0.21 mag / 17.3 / 24.6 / 20.9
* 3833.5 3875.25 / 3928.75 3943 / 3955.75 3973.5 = 0.30 mag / 14.1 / 14.1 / 14.1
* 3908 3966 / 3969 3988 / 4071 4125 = 0.08 mag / 16.7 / 24.5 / 18.7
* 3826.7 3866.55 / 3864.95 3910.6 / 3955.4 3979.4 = -0.13 mag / 13.5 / 14.8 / 14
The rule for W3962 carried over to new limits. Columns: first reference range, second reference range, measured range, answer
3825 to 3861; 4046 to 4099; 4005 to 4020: -0.210 mag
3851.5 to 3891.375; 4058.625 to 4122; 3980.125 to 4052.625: -0.197 mag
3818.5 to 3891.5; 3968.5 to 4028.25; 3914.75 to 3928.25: 0.028 mag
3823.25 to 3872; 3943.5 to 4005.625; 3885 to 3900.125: 0.002 mag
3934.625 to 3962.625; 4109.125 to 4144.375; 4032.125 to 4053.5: -0.163 mag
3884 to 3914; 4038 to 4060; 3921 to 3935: 0.397 mag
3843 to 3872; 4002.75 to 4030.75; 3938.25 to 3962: 0.155 mag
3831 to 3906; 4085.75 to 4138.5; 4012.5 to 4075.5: -0.171 mag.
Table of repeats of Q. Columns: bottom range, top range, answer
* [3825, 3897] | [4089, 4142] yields 1.76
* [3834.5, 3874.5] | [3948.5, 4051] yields 1.59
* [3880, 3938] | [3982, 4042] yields 1.63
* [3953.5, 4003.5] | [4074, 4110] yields 1.23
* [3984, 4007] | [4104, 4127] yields 1.00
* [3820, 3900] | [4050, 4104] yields 1.73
